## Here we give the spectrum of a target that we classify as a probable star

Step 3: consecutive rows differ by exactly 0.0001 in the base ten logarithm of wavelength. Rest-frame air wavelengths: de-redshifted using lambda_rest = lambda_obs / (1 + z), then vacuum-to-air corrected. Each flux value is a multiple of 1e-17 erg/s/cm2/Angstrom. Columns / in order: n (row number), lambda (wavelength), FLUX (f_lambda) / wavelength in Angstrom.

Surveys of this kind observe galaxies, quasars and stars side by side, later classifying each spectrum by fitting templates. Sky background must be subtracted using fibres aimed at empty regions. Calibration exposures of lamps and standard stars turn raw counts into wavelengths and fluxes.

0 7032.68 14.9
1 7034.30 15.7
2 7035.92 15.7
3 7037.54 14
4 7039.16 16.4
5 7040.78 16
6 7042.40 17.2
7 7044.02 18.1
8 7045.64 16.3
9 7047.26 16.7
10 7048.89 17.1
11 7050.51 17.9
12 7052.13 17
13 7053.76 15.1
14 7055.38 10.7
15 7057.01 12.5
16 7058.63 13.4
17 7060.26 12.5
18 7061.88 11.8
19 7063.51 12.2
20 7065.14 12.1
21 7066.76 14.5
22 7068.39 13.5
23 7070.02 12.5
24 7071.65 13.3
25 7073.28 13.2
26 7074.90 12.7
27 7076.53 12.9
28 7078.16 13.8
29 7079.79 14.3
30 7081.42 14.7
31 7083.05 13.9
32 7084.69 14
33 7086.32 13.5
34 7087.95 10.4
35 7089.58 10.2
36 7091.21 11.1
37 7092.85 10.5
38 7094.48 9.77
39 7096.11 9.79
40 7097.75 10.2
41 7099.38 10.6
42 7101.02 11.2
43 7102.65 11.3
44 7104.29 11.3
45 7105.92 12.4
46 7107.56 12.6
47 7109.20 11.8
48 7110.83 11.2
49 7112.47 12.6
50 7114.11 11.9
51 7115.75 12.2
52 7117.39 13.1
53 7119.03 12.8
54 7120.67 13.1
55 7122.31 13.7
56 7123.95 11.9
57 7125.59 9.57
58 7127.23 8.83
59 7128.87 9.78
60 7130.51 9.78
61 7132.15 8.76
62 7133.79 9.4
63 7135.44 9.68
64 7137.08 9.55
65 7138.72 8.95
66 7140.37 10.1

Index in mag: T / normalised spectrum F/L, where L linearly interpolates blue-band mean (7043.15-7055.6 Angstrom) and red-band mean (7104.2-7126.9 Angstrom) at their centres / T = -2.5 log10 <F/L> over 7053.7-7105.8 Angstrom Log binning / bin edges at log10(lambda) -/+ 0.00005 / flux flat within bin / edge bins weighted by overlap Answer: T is 0.18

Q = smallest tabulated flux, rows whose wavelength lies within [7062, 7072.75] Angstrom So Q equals 12.1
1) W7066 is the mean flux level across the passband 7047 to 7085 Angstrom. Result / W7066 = 13.8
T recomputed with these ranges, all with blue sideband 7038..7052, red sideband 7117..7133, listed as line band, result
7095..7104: 0.21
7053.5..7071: 0.22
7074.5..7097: 0.14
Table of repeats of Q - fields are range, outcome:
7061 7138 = 8.76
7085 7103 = 9.77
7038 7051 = 16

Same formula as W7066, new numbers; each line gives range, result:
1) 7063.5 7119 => 12.2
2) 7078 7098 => 12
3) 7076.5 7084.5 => 14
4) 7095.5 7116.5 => 11.5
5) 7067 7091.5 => 13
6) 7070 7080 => 13.2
